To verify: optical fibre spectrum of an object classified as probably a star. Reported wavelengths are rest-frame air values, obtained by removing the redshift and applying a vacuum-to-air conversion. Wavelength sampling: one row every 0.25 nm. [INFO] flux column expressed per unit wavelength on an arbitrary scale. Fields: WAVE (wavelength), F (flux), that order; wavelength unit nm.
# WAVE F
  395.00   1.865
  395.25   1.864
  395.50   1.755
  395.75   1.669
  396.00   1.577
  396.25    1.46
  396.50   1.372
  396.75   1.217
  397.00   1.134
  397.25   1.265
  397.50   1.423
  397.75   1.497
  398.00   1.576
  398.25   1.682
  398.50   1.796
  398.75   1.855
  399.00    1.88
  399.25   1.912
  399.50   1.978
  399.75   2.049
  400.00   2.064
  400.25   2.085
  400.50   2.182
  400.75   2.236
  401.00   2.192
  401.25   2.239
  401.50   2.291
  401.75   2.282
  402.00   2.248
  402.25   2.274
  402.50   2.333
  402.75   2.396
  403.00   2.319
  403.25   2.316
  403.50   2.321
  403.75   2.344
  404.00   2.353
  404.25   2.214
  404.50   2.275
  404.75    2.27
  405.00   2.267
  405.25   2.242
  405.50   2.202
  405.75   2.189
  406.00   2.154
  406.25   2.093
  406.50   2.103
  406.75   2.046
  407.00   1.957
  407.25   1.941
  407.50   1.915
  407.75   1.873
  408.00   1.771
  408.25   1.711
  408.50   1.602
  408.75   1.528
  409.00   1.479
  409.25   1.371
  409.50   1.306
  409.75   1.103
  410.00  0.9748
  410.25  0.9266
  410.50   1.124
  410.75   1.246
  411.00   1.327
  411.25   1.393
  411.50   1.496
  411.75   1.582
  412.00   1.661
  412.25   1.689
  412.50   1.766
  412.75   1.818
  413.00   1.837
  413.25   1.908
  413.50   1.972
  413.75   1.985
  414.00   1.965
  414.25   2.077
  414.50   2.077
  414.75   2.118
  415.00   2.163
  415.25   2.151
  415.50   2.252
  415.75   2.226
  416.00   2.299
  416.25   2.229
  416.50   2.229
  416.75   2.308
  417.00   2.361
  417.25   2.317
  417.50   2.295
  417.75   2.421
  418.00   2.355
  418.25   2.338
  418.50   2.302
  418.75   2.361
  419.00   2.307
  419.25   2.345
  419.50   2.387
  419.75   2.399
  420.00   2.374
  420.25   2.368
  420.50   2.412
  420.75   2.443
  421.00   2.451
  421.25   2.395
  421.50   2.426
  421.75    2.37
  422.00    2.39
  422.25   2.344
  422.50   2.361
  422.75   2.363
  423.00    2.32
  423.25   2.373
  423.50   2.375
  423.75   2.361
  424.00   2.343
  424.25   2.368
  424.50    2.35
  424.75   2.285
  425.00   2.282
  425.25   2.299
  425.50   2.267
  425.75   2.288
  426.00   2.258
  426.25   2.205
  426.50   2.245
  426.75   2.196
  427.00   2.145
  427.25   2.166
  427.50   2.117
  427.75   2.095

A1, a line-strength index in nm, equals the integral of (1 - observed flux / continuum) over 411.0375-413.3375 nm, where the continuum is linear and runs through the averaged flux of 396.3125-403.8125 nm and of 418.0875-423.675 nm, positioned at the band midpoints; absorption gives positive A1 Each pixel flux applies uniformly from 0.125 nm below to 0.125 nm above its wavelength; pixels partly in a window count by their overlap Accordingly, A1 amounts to 0.557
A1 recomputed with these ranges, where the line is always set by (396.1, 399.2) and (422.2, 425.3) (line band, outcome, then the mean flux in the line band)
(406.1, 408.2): -0.16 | 1.96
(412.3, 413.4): 0.10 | 1.83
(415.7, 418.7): -0.24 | 2.31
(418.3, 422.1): -0.26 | 2.38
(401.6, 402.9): -0.50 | 2.31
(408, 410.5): 0.71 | 1.34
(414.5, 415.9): -0.07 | 2.17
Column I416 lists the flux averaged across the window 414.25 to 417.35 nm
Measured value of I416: 2.22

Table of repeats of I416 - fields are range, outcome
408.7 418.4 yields 1.84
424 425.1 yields 2.32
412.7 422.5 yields 2.26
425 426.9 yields 2.25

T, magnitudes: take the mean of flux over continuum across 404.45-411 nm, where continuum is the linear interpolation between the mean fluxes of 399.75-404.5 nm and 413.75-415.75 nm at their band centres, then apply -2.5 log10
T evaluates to 0.25 mag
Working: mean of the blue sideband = 2.26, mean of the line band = 1.74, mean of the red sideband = 2.11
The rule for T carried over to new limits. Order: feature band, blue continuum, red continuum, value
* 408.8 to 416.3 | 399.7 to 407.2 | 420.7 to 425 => 0.32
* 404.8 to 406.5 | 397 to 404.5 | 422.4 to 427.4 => -0.05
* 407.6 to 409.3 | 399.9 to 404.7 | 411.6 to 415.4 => 0.26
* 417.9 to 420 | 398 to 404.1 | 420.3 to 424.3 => 0.00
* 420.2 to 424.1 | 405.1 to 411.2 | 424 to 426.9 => -0.11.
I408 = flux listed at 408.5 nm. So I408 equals 1.602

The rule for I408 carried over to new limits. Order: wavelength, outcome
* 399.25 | 1.912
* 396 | 1.577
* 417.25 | 2.317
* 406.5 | 2.103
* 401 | 2.192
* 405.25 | 2.242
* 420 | 2.374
